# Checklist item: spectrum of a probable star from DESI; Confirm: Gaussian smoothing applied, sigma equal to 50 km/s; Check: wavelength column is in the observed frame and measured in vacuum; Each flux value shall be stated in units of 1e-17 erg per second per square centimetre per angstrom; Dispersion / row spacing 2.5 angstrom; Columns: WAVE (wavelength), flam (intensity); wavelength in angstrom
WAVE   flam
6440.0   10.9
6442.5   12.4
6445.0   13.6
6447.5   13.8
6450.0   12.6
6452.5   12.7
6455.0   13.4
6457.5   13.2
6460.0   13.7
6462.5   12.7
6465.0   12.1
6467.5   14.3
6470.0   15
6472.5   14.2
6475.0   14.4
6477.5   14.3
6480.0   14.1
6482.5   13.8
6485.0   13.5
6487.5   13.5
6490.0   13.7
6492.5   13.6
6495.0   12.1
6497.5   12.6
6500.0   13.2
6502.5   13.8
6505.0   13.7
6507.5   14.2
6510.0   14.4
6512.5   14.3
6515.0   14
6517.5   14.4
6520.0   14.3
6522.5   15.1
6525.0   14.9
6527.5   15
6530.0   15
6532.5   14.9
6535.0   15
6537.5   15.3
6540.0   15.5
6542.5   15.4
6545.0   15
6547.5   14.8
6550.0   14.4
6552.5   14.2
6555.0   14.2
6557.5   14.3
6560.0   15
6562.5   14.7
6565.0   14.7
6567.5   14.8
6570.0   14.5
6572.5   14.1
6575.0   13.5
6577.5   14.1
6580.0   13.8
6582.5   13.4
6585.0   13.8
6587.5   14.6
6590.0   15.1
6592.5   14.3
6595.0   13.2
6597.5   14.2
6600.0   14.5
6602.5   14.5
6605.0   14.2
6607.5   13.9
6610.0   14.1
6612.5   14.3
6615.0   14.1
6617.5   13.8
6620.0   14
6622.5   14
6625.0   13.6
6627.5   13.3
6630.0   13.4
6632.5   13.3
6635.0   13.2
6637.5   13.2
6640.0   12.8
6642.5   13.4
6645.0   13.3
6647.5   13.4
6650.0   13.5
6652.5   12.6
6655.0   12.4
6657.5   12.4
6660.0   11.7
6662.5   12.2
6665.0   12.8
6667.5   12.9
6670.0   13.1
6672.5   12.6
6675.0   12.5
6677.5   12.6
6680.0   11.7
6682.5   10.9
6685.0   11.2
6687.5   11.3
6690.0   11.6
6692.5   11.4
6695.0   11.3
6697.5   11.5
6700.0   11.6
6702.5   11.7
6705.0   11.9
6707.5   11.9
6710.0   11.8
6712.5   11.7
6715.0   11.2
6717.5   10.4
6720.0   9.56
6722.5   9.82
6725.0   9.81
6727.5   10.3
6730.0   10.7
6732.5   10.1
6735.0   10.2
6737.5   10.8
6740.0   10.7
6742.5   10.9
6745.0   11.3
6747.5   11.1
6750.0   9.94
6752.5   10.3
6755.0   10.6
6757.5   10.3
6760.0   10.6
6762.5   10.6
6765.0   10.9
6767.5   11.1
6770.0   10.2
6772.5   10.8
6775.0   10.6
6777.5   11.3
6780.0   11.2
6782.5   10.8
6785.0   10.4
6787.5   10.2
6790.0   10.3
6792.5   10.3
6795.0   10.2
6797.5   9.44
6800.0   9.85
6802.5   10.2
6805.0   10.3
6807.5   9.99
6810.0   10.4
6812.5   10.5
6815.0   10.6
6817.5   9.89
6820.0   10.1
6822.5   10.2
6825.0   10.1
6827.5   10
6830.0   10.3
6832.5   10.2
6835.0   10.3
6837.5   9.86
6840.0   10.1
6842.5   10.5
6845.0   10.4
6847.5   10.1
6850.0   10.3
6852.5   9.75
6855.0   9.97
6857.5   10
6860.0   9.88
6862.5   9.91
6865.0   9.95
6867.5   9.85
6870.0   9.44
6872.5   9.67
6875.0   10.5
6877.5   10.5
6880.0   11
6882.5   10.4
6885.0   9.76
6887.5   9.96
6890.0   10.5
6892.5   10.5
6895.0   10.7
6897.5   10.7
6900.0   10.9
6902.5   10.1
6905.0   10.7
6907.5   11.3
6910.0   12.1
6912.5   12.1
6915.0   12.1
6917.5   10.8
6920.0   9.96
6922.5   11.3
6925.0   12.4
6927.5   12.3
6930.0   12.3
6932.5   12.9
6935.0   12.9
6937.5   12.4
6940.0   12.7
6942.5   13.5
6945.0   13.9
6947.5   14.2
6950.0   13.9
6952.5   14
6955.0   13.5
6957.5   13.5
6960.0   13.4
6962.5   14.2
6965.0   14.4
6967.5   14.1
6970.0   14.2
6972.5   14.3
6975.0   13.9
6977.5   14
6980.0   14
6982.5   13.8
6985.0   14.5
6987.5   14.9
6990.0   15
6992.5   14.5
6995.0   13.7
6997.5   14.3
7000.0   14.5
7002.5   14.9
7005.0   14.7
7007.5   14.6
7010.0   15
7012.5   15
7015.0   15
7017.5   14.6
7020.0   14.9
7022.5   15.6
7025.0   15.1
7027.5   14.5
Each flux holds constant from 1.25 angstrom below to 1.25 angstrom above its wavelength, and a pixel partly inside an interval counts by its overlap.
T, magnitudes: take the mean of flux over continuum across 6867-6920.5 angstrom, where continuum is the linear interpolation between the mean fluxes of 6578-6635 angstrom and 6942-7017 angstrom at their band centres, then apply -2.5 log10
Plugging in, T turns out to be 0.313 mag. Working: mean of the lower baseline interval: 14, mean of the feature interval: 10.6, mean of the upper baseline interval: 14.3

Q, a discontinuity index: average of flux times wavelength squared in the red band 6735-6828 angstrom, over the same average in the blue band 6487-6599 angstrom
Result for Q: 0.79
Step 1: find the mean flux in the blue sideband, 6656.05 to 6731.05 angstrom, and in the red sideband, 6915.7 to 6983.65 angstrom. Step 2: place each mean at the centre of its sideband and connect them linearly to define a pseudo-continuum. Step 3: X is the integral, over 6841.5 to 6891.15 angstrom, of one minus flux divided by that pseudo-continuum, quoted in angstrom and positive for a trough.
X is 10.0 angstrom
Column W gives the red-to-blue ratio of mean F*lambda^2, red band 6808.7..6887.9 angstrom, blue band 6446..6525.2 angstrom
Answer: 0.8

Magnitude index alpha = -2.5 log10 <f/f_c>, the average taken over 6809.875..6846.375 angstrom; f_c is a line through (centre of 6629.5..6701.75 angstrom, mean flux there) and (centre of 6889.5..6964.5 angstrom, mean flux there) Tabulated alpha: 0.200 mag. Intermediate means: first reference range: 12.4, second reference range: 12.2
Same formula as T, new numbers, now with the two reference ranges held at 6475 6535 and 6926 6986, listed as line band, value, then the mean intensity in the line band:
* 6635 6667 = 0.088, 12.8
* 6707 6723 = 0.258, 10.9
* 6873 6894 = 0.301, 10.4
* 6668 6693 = 0.164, 11.9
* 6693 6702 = 0.204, 11.5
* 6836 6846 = 0.321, 10.2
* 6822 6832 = 0.328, 10.2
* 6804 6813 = 0.316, 10.3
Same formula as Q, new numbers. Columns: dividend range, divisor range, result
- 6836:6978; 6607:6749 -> 1.03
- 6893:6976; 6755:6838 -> 1.26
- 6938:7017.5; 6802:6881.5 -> 1.45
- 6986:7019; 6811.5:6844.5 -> 1.51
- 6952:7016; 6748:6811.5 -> 1.45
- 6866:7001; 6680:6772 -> 1.21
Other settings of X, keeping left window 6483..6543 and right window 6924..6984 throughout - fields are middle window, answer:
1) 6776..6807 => 7.7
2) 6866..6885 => 4.9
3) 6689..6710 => 3.5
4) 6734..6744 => 2.3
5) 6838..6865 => 7.1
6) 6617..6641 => 1.0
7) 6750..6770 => 4.7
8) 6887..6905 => 4.1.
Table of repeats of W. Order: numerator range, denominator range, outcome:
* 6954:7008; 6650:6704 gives 1.29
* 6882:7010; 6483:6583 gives 1.02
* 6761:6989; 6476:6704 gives 0.91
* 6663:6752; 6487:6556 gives 0.83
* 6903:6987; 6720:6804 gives 1.31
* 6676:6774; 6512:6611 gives 0.79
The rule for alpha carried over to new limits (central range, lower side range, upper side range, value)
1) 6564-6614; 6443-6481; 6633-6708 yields -0.111 mag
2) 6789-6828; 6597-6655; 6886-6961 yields 0.240 mag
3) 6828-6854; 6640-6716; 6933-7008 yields 0.281 mag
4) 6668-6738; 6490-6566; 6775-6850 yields 0.056 mag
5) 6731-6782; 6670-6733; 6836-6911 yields 0.030 mag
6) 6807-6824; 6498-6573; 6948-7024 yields 0.372 mag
